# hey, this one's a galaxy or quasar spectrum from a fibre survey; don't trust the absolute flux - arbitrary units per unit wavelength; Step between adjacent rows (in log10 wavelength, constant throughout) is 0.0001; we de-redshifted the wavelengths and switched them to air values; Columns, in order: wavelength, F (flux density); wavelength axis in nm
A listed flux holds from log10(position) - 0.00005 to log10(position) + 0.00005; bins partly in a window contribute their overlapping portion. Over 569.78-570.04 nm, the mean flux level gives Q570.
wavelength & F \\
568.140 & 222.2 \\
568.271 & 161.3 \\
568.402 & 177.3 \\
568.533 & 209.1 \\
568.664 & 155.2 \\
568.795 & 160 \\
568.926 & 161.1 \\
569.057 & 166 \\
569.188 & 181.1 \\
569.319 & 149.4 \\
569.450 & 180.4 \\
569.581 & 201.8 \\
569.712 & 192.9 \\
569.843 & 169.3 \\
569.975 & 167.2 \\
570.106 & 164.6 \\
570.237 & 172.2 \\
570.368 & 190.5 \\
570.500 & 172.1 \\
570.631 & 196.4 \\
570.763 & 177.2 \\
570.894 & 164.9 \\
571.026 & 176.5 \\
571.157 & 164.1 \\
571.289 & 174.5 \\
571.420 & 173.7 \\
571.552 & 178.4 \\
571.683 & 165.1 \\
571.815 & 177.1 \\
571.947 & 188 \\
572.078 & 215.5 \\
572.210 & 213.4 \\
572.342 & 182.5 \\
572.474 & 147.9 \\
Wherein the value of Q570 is 168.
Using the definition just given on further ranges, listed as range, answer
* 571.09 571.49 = 171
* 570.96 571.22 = 171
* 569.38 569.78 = 191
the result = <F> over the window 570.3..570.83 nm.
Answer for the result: 184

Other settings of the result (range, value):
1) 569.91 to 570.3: 168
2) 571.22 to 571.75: 173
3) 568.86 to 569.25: 169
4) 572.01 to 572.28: 214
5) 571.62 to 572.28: 192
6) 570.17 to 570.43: 182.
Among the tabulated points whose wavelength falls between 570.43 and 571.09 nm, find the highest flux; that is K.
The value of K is 196.4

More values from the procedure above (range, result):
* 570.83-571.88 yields 178.4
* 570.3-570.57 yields 190.5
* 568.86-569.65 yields 201.8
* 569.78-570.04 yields 169.3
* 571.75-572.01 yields 188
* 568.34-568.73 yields 209.1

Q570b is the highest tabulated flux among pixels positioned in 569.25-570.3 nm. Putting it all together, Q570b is 201.8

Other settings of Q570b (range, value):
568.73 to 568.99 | 161.1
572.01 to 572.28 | 215.5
